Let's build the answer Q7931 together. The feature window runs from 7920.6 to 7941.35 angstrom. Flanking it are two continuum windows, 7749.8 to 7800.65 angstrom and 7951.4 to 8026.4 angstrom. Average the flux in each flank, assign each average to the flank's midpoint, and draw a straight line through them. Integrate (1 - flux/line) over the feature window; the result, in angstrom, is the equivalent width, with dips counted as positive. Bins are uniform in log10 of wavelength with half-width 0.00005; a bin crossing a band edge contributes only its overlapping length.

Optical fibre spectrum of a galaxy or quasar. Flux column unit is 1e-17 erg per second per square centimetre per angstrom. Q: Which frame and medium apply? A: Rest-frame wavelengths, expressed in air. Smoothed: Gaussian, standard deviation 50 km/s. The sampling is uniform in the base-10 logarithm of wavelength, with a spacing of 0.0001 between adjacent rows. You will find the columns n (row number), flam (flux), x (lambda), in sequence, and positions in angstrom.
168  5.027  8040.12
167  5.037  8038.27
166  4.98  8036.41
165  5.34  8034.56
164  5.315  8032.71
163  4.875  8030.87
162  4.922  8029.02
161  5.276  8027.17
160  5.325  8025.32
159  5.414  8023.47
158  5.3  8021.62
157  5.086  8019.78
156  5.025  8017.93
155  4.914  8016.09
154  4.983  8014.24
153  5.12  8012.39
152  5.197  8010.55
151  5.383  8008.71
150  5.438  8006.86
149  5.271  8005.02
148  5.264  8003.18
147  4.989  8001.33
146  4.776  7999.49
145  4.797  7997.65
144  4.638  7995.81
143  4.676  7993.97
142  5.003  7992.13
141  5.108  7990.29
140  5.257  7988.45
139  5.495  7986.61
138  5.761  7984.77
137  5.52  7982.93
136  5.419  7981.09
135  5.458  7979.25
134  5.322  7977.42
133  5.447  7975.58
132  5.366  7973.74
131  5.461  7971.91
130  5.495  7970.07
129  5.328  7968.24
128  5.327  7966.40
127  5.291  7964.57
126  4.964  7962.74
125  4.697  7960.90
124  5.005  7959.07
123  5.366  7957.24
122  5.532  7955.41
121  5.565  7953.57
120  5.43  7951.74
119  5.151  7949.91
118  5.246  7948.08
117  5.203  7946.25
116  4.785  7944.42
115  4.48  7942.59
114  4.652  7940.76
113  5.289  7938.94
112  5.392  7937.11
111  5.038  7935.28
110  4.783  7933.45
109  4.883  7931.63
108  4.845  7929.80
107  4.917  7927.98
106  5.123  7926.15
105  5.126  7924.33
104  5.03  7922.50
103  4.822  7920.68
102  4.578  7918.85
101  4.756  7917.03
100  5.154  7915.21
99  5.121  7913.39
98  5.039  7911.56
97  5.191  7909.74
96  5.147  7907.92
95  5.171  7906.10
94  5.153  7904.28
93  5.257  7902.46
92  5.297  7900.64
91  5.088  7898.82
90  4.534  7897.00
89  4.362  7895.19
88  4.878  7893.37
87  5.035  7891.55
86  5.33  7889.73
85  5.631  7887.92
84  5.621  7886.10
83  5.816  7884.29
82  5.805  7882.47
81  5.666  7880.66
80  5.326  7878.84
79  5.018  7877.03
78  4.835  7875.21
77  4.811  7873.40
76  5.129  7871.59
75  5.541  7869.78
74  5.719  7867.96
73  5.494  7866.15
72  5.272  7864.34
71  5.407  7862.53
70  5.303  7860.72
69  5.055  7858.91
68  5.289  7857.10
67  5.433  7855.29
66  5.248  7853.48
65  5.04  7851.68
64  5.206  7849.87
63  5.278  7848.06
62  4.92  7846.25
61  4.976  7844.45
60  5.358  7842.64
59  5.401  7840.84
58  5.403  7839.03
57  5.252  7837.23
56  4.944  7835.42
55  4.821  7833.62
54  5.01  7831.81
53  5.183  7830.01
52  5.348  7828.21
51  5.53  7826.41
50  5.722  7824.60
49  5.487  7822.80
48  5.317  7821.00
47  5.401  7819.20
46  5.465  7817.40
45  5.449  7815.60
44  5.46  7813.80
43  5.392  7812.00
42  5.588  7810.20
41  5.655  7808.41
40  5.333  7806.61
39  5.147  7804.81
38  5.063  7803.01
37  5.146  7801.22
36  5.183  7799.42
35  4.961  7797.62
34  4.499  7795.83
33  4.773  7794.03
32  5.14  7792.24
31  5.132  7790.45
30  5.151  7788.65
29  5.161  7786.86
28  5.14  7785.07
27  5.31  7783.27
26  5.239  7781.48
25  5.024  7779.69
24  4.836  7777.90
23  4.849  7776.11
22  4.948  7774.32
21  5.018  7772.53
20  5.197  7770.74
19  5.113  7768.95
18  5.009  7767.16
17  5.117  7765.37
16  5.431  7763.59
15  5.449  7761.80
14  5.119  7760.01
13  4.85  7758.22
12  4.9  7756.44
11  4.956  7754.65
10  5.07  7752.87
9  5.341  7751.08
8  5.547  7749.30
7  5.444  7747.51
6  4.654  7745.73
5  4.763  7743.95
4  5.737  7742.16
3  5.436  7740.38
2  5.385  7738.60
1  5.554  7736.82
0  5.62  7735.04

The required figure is 0.71 angstrom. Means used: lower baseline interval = 5.07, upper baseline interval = 5.22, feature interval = 5.01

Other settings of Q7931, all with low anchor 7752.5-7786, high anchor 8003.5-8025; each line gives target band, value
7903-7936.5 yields 1.0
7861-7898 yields -0.9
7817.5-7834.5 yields -0.7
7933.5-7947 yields 0.5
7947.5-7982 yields -0.9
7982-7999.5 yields 0.2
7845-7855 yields -0.1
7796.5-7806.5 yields 0.0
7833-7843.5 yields -0.2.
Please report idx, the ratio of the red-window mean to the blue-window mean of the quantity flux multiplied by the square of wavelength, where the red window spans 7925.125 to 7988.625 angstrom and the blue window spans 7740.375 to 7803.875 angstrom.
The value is 1.07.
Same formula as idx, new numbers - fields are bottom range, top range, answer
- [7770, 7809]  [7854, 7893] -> 1.08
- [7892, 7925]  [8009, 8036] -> 1.06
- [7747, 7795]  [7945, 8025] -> 1.08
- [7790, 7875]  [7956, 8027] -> 1.03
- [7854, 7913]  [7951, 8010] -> 1.03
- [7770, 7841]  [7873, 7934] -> 1.00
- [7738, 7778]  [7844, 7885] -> 1.06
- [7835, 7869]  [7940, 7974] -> 1.01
